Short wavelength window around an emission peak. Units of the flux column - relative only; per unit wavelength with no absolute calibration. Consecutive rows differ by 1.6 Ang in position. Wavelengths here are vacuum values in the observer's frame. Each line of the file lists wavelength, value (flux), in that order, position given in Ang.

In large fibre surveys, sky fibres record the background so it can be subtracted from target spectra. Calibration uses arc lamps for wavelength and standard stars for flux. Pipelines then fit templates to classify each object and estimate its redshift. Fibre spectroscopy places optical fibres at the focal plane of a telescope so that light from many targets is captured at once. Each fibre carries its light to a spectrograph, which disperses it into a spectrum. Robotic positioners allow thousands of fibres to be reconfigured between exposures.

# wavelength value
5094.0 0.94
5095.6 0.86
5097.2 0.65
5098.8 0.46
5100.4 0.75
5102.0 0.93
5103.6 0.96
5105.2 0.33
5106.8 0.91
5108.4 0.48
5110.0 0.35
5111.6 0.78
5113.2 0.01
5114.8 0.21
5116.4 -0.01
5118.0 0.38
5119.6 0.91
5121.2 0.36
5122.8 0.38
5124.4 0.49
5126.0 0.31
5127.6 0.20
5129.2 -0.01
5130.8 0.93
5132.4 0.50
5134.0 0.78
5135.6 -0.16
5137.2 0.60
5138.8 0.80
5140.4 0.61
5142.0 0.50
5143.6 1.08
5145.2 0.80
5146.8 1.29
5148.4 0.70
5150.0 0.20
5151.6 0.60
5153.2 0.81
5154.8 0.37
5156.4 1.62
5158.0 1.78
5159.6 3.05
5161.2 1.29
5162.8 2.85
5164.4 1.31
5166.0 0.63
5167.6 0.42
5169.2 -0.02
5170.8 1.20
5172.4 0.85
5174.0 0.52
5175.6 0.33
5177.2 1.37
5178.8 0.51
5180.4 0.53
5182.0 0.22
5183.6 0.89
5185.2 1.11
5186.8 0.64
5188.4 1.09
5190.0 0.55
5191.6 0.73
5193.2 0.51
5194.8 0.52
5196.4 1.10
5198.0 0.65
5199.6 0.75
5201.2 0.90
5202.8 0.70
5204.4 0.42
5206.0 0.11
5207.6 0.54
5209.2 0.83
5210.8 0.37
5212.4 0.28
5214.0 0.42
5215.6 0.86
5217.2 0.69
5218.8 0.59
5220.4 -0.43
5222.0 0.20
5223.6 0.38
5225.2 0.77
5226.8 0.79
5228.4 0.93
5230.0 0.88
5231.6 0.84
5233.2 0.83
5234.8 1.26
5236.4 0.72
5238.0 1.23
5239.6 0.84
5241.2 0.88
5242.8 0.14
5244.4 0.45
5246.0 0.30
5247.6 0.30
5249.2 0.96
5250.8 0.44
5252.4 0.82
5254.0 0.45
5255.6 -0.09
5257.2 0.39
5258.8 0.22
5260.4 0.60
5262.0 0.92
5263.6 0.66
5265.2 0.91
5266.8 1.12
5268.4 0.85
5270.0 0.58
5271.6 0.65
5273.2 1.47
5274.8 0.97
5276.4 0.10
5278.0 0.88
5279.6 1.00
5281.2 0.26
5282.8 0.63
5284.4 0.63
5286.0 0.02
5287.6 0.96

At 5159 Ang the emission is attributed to [O II] 3727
